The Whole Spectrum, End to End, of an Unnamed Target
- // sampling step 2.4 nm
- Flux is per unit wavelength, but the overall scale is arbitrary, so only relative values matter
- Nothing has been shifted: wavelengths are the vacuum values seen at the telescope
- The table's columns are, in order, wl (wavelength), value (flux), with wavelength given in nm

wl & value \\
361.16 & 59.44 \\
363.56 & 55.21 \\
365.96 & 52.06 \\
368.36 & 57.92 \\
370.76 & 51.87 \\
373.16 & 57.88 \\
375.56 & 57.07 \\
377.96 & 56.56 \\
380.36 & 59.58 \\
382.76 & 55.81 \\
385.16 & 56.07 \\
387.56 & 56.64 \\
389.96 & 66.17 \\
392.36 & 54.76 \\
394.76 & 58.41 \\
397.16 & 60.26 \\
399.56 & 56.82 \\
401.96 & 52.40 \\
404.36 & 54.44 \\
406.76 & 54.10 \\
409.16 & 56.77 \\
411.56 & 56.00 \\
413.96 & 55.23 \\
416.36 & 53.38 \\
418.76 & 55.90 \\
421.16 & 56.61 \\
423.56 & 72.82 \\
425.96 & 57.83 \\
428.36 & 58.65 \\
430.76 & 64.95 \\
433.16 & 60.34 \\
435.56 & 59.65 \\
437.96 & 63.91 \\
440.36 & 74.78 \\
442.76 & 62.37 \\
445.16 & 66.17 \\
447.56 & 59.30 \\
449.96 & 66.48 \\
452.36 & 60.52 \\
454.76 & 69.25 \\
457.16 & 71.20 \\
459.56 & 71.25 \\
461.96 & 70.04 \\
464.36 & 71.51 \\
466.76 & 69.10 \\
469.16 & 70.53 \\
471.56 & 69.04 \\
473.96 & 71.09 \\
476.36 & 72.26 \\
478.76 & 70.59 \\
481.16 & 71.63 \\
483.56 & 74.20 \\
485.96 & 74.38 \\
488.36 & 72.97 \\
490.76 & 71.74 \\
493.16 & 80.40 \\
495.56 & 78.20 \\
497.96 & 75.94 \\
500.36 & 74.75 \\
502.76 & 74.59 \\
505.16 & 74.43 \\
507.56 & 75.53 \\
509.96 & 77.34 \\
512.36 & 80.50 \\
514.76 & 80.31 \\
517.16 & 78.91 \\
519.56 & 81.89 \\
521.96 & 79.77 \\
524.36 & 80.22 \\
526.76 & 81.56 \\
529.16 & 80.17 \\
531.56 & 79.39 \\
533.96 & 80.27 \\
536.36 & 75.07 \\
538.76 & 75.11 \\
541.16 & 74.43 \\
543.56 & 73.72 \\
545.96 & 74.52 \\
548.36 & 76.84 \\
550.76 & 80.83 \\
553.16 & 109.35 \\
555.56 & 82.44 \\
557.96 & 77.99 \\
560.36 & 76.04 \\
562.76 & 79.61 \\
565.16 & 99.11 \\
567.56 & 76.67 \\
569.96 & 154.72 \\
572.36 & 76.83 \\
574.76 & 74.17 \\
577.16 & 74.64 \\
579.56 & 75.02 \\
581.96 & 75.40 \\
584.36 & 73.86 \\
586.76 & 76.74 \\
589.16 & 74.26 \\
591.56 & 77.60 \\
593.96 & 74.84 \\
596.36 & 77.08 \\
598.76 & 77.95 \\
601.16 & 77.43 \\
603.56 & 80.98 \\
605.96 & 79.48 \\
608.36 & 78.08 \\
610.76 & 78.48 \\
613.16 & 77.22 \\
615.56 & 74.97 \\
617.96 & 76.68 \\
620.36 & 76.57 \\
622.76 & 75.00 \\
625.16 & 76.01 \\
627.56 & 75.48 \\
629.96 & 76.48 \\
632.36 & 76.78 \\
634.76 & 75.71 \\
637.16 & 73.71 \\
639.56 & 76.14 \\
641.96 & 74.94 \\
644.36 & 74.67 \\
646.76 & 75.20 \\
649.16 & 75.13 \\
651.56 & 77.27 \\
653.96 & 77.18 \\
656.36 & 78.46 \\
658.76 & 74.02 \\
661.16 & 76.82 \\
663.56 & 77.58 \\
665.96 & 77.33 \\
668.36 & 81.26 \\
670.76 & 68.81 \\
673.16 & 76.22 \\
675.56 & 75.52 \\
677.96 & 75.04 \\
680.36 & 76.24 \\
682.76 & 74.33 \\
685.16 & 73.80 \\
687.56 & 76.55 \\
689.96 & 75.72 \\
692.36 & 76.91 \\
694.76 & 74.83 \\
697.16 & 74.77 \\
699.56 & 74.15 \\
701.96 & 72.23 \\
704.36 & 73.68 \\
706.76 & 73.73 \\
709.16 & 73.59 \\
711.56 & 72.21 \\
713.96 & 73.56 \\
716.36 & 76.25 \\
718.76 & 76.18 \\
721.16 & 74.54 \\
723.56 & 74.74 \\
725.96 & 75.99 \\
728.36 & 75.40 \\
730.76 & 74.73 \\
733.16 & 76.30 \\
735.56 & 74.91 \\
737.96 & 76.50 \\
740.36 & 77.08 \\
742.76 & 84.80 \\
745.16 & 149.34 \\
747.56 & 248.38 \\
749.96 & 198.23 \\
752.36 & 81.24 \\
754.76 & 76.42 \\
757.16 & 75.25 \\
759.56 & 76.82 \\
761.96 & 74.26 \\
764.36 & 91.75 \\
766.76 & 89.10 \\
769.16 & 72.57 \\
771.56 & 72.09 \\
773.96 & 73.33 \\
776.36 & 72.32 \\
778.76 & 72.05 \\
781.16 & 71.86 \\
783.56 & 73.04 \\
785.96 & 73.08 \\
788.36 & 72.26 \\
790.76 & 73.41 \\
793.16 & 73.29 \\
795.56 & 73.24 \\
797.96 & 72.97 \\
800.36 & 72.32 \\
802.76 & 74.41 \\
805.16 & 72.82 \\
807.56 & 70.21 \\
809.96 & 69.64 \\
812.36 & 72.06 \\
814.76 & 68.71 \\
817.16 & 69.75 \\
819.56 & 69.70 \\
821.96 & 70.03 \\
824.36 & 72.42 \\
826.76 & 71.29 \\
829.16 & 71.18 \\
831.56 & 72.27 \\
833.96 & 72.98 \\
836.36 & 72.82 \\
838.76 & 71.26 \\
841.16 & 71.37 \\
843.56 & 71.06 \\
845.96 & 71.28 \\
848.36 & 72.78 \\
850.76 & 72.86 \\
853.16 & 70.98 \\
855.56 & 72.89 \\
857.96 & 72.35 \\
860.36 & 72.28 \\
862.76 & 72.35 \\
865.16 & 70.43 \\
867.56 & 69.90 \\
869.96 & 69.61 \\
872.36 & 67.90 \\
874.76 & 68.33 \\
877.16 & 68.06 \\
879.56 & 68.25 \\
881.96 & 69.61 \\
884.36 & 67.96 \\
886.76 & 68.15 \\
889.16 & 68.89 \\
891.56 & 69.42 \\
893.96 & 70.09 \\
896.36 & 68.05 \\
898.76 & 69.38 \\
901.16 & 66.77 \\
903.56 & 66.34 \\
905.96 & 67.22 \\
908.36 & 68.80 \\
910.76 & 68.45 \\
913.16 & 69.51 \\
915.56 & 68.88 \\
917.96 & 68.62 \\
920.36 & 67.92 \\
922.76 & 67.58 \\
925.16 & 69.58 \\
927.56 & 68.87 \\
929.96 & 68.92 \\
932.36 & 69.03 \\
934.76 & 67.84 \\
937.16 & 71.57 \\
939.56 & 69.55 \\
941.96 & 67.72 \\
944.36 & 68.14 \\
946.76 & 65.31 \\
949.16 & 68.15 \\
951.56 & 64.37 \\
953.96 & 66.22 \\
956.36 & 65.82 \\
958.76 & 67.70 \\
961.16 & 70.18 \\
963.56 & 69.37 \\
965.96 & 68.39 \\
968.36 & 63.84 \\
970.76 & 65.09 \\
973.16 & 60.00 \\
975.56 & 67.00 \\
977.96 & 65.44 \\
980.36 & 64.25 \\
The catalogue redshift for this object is 0.138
